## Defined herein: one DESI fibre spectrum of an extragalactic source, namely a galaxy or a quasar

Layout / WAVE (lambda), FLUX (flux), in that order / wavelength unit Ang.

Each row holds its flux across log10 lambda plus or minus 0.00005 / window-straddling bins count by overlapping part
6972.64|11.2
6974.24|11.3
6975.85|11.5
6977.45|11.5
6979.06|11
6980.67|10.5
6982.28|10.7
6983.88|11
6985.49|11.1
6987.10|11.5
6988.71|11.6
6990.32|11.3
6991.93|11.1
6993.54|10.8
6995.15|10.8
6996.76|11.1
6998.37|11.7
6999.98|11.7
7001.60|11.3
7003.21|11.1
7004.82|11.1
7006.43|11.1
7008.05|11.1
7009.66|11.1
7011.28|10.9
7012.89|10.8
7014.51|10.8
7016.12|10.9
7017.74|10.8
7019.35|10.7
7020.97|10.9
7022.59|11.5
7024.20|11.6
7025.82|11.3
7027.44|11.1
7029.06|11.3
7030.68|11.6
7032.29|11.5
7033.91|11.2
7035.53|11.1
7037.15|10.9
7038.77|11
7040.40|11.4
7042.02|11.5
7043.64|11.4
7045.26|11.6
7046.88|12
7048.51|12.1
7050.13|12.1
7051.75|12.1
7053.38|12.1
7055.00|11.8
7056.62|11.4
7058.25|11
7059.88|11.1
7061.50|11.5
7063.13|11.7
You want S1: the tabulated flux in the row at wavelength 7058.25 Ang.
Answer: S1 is 11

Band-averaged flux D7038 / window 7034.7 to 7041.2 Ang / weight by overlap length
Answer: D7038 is 11.1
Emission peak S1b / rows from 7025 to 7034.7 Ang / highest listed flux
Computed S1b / 11.6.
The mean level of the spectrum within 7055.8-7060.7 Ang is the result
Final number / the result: 11.2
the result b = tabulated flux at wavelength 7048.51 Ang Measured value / 12.1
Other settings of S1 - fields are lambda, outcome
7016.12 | 10.9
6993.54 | 10.8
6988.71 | 11.6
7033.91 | 11.2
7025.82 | 11.3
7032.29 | 11.5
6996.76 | 11.1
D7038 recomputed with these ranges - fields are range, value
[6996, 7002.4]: 11.4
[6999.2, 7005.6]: 11.3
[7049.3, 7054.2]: 12.1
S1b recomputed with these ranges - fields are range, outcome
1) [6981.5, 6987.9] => 11.5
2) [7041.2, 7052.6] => 12.1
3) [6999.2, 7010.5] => 11.7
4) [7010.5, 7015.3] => 10.9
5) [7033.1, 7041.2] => 11.4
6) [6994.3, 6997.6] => 11.1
